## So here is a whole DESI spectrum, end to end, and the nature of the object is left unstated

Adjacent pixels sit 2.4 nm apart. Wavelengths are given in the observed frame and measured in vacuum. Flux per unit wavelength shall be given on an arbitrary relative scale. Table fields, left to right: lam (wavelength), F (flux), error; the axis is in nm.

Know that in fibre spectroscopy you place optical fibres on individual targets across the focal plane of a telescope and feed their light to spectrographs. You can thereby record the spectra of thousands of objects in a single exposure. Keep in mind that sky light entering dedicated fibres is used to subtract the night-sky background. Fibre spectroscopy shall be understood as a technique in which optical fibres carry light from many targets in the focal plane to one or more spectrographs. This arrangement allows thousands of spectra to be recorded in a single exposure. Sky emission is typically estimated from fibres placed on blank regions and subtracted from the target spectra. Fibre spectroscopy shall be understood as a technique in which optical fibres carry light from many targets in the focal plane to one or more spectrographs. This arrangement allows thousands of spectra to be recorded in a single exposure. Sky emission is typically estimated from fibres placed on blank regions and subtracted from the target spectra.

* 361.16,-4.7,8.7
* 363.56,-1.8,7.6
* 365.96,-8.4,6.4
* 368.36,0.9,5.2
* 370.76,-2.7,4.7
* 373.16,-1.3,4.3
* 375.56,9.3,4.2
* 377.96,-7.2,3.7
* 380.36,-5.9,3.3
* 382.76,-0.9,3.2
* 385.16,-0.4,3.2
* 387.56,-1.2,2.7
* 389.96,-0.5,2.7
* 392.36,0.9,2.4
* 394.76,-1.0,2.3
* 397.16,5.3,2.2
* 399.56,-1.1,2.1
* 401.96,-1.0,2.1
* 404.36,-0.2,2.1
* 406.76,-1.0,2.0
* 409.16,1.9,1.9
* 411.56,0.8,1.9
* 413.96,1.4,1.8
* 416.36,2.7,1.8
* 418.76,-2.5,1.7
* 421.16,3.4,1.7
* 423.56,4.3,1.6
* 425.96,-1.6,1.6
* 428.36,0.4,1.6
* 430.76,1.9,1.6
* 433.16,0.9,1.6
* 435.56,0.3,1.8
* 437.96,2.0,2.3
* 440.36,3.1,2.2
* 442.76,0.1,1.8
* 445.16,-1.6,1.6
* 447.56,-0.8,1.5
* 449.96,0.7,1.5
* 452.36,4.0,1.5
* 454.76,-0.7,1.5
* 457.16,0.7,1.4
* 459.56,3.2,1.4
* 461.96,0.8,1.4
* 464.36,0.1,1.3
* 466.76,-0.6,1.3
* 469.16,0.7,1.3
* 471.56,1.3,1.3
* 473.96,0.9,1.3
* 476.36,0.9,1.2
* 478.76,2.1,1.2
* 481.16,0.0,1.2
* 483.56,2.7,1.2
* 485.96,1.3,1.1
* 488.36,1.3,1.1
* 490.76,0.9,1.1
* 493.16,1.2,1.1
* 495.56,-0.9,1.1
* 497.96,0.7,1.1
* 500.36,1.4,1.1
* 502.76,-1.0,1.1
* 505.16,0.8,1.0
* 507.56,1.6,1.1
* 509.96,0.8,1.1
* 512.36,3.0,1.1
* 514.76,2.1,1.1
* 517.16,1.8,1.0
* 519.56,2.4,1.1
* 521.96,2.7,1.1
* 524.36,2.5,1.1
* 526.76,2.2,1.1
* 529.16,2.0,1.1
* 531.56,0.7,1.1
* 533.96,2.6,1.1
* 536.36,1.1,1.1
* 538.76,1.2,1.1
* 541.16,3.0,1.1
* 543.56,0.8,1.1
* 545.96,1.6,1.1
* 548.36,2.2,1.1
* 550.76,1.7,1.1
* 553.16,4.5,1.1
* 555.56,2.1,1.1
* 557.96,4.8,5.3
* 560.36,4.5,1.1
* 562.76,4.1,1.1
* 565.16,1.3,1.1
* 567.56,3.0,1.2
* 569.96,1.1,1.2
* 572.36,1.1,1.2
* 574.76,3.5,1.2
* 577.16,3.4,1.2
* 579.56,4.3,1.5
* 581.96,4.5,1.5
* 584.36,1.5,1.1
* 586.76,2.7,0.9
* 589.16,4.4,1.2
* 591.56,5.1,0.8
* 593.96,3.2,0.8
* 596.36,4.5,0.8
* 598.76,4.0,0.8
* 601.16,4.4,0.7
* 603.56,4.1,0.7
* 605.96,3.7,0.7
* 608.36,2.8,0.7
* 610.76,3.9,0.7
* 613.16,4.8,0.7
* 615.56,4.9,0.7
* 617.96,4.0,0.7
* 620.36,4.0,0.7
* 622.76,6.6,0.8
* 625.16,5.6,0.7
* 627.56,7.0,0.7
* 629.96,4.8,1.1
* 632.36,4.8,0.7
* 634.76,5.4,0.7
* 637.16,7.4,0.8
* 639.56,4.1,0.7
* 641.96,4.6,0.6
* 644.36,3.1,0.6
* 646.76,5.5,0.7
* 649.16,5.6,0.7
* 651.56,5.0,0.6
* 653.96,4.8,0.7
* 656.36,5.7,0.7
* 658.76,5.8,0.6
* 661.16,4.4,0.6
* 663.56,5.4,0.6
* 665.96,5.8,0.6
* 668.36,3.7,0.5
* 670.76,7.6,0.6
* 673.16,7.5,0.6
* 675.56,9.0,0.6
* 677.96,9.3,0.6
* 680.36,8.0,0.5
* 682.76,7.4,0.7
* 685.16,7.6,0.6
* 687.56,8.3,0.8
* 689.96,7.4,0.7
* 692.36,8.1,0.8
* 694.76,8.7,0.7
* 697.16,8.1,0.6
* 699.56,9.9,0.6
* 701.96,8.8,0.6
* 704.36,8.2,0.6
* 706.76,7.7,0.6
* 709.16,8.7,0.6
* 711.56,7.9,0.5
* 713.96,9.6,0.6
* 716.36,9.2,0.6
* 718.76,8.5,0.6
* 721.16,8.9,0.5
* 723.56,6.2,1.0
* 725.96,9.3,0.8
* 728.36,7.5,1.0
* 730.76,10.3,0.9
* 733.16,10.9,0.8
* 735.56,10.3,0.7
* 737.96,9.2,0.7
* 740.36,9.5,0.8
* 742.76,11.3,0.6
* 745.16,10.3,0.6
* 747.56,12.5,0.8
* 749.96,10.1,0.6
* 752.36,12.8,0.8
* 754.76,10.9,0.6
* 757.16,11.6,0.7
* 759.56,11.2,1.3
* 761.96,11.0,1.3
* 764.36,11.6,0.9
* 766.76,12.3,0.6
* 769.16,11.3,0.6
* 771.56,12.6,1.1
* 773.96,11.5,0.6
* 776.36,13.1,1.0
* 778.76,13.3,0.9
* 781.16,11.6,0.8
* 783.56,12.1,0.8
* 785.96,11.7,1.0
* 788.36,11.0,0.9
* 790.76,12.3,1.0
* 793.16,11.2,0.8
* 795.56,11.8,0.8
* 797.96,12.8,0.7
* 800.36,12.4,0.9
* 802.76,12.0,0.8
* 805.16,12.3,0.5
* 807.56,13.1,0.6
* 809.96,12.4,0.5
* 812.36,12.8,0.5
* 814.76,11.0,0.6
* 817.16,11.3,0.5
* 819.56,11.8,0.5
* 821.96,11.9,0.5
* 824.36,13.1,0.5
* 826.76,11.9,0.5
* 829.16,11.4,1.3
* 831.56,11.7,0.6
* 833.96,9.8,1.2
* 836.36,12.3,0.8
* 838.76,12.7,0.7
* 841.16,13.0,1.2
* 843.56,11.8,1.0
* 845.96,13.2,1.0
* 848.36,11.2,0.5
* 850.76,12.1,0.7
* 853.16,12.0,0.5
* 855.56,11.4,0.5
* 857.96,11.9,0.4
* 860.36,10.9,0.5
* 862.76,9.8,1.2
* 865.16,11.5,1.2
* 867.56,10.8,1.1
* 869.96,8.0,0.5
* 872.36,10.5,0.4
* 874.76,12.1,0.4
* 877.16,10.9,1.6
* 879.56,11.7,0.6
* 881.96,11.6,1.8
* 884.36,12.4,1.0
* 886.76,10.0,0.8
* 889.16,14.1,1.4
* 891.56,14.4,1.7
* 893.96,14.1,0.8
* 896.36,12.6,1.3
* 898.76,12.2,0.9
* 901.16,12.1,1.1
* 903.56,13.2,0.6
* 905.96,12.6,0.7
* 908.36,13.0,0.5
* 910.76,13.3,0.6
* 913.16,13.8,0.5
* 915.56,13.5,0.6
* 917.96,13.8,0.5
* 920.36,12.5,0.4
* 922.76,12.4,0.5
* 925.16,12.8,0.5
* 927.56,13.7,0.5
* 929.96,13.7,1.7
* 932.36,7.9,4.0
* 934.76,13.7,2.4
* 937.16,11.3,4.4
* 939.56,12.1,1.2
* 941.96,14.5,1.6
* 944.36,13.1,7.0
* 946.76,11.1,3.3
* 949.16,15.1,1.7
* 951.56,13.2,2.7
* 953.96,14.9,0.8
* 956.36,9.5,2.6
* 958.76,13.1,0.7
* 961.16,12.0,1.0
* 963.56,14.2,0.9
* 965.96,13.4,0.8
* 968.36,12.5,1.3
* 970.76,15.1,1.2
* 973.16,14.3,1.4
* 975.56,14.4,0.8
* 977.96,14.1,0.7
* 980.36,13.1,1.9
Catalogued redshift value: 0.682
